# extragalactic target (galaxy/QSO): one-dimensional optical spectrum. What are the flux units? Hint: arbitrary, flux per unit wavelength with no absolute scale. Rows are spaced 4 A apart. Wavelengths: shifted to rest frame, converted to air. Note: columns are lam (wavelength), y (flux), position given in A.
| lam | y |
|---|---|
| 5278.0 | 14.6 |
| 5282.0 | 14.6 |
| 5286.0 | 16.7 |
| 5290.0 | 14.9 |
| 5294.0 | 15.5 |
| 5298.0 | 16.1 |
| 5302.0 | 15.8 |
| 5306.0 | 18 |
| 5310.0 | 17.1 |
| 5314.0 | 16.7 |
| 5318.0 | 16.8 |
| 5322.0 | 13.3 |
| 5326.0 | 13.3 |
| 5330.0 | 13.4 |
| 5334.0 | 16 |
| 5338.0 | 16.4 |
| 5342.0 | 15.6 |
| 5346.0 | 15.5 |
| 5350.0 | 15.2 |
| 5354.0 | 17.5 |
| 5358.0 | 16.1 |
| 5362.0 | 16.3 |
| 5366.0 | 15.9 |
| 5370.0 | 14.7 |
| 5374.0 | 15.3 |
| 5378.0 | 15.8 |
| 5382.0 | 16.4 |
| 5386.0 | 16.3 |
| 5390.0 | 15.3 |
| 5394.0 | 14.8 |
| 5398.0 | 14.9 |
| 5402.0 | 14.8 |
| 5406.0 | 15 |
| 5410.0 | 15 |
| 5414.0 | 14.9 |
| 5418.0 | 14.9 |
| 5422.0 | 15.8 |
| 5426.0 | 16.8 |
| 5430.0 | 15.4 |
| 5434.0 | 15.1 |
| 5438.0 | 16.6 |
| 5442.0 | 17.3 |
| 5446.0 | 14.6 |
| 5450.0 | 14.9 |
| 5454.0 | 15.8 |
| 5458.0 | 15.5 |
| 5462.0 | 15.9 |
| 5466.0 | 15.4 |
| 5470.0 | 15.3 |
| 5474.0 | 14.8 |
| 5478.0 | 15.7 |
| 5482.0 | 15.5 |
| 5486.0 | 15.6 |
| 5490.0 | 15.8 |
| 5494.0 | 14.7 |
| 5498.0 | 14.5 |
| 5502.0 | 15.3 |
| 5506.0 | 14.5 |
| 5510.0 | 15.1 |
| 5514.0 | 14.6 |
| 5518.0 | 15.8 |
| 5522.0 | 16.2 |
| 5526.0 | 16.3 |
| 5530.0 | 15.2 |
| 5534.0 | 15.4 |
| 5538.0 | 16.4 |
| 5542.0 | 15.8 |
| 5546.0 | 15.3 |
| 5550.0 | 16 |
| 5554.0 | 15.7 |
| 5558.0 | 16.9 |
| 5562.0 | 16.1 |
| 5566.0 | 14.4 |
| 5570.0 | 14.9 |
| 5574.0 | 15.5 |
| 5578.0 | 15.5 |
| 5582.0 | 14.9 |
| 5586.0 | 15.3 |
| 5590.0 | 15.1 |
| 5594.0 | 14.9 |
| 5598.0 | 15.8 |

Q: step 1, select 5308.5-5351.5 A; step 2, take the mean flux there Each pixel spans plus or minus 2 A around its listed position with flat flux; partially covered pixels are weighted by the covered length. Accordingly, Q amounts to 15.4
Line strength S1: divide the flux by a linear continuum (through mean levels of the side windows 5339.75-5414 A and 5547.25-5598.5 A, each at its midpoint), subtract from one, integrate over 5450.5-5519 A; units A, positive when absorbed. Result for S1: 1.0 A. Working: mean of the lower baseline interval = 15.6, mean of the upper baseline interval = 15.4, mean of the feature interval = 15.3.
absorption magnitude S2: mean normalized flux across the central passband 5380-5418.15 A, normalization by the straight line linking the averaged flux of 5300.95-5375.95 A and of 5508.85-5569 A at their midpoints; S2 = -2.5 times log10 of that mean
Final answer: 0.03 mag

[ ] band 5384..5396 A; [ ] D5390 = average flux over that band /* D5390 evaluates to 15.5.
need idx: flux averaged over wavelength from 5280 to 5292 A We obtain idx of 15.4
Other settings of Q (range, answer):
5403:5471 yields 15.5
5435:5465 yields 15.8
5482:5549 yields 15.4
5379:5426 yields 15.4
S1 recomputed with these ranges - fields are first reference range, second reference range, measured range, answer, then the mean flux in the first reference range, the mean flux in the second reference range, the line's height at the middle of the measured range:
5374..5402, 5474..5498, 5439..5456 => -0.34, 15.5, 15.3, 15.4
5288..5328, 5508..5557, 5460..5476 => 0.35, 15.8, 15.7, 15.7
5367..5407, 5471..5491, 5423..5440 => -0.62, 15.4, 15.5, 15.4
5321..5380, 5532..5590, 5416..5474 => -0.63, 15.4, 15.6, 15.5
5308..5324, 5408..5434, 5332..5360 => -0.39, 16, 15.4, 15.8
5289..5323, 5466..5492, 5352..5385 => -0.25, 16.1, 15.4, 15.9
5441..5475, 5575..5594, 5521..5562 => -1.72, 15.5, 15.2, 15.3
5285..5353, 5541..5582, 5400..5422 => 0.90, 15.7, 15.6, 15.6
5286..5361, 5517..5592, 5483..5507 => 0.84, 15.8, 15.6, 15.7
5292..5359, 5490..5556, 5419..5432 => -0.26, 15.8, 15.4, 15.6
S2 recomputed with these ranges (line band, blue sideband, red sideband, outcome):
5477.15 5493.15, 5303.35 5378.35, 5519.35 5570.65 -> 0.01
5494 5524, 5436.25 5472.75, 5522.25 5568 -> 0.04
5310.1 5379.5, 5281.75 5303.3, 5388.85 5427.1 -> -0.01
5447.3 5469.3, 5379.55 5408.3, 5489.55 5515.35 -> -0.03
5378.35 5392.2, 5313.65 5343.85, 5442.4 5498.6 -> -0.05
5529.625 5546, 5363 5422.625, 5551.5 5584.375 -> -0.02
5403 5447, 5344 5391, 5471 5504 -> 0.00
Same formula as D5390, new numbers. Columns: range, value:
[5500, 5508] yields 14.9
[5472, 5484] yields 15.3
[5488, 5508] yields 15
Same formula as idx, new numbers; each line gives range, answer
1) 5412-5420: 14.9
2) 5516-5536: 15.8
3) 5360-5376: 15.6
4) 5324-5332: 13.4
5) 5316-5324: 15.1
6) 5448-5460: 15.4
